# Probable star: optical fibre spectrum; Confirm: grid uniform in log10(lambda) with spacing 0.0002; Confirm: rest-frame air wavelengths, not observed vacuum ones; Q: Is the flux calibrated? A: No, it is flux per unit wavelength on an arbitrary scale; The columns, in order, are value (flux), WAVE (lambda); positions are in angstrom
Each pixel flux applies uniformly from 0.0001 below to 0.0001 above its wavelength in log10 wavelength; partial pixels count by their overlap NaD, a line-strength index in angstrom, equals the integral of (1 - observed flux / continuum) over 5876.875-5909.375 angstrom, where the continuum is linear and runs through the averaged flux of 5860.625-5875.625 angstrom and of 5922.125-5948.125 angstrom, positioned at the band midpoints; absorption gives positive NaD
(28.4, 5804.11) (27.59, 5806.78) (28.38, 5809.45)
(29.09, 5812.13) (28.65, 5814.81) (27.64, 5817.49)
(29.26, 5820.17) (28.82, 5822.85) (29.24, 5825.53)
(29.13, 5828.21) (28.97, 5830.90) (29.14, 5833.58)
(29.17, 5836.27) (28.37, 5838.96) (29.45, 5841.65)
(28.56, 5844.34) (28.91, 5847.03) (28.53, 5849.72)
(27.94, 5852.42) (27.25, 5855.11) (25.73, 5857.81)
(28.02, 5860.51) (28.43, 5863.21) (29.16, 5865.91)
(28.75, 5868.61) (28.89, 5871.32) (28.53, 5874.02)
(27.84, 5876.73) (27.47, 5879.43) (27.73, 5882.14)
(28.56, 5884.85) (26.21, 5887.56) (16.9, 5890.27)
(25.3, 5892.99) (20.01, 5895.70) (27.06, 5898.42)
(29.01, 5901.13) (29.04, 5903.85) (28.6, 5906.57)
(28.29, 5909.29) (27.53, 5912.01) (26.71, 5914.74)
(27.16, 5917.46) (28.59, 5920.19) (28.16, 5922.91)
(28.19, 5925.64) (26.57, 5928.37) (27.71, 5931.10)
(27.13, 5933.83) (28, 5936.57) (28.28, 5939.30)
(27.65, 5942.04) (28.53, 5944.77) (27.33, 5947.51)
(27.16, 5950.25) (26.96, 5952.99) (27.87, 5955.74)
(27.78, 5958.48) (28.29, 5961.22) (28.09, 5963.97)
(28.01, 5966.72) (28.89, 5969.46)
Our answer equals 2.5 angstrom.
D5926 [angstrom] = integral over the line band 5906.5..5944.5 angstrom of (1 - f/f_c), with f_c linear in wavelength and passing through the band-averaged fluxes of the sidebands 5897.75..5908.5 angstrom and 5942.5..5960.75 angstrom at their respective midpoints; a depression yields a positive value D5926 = 0.5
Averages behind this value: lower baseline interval 28.5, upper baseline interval 27.6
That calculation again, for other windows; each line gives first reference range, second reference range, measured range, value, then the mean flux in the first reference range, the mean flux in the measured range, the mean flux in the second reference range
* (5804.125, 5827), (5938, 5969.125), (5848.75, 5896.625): 2.55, 28.6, 26.8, 27.9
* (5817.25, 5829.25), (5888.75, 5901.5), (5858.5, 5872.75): -1.63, 28.9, 28.5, 23.3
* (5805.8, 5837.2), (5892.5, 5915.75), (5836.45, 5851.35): -0.27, 28.8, 28.8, 26.9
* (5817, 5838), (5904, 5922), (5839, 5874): 0.36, 29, 28.3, 27.9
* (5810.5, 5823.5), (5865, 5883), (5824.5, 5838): -0.25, 28.7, 29.1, 28.3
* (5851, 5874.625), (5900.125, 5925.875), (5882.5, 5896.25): 2.05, 28.1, 23.9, 28.1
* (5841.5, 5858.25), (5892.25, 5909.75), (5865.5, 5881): -0.52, 28.1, 28.4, 26.7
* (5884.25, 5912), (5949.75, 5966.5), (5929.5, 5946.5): -0.46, 25.9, 27.9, 27.7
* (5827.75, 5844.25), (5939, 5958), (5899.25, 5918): 0.04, 29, 28.1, 27.6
